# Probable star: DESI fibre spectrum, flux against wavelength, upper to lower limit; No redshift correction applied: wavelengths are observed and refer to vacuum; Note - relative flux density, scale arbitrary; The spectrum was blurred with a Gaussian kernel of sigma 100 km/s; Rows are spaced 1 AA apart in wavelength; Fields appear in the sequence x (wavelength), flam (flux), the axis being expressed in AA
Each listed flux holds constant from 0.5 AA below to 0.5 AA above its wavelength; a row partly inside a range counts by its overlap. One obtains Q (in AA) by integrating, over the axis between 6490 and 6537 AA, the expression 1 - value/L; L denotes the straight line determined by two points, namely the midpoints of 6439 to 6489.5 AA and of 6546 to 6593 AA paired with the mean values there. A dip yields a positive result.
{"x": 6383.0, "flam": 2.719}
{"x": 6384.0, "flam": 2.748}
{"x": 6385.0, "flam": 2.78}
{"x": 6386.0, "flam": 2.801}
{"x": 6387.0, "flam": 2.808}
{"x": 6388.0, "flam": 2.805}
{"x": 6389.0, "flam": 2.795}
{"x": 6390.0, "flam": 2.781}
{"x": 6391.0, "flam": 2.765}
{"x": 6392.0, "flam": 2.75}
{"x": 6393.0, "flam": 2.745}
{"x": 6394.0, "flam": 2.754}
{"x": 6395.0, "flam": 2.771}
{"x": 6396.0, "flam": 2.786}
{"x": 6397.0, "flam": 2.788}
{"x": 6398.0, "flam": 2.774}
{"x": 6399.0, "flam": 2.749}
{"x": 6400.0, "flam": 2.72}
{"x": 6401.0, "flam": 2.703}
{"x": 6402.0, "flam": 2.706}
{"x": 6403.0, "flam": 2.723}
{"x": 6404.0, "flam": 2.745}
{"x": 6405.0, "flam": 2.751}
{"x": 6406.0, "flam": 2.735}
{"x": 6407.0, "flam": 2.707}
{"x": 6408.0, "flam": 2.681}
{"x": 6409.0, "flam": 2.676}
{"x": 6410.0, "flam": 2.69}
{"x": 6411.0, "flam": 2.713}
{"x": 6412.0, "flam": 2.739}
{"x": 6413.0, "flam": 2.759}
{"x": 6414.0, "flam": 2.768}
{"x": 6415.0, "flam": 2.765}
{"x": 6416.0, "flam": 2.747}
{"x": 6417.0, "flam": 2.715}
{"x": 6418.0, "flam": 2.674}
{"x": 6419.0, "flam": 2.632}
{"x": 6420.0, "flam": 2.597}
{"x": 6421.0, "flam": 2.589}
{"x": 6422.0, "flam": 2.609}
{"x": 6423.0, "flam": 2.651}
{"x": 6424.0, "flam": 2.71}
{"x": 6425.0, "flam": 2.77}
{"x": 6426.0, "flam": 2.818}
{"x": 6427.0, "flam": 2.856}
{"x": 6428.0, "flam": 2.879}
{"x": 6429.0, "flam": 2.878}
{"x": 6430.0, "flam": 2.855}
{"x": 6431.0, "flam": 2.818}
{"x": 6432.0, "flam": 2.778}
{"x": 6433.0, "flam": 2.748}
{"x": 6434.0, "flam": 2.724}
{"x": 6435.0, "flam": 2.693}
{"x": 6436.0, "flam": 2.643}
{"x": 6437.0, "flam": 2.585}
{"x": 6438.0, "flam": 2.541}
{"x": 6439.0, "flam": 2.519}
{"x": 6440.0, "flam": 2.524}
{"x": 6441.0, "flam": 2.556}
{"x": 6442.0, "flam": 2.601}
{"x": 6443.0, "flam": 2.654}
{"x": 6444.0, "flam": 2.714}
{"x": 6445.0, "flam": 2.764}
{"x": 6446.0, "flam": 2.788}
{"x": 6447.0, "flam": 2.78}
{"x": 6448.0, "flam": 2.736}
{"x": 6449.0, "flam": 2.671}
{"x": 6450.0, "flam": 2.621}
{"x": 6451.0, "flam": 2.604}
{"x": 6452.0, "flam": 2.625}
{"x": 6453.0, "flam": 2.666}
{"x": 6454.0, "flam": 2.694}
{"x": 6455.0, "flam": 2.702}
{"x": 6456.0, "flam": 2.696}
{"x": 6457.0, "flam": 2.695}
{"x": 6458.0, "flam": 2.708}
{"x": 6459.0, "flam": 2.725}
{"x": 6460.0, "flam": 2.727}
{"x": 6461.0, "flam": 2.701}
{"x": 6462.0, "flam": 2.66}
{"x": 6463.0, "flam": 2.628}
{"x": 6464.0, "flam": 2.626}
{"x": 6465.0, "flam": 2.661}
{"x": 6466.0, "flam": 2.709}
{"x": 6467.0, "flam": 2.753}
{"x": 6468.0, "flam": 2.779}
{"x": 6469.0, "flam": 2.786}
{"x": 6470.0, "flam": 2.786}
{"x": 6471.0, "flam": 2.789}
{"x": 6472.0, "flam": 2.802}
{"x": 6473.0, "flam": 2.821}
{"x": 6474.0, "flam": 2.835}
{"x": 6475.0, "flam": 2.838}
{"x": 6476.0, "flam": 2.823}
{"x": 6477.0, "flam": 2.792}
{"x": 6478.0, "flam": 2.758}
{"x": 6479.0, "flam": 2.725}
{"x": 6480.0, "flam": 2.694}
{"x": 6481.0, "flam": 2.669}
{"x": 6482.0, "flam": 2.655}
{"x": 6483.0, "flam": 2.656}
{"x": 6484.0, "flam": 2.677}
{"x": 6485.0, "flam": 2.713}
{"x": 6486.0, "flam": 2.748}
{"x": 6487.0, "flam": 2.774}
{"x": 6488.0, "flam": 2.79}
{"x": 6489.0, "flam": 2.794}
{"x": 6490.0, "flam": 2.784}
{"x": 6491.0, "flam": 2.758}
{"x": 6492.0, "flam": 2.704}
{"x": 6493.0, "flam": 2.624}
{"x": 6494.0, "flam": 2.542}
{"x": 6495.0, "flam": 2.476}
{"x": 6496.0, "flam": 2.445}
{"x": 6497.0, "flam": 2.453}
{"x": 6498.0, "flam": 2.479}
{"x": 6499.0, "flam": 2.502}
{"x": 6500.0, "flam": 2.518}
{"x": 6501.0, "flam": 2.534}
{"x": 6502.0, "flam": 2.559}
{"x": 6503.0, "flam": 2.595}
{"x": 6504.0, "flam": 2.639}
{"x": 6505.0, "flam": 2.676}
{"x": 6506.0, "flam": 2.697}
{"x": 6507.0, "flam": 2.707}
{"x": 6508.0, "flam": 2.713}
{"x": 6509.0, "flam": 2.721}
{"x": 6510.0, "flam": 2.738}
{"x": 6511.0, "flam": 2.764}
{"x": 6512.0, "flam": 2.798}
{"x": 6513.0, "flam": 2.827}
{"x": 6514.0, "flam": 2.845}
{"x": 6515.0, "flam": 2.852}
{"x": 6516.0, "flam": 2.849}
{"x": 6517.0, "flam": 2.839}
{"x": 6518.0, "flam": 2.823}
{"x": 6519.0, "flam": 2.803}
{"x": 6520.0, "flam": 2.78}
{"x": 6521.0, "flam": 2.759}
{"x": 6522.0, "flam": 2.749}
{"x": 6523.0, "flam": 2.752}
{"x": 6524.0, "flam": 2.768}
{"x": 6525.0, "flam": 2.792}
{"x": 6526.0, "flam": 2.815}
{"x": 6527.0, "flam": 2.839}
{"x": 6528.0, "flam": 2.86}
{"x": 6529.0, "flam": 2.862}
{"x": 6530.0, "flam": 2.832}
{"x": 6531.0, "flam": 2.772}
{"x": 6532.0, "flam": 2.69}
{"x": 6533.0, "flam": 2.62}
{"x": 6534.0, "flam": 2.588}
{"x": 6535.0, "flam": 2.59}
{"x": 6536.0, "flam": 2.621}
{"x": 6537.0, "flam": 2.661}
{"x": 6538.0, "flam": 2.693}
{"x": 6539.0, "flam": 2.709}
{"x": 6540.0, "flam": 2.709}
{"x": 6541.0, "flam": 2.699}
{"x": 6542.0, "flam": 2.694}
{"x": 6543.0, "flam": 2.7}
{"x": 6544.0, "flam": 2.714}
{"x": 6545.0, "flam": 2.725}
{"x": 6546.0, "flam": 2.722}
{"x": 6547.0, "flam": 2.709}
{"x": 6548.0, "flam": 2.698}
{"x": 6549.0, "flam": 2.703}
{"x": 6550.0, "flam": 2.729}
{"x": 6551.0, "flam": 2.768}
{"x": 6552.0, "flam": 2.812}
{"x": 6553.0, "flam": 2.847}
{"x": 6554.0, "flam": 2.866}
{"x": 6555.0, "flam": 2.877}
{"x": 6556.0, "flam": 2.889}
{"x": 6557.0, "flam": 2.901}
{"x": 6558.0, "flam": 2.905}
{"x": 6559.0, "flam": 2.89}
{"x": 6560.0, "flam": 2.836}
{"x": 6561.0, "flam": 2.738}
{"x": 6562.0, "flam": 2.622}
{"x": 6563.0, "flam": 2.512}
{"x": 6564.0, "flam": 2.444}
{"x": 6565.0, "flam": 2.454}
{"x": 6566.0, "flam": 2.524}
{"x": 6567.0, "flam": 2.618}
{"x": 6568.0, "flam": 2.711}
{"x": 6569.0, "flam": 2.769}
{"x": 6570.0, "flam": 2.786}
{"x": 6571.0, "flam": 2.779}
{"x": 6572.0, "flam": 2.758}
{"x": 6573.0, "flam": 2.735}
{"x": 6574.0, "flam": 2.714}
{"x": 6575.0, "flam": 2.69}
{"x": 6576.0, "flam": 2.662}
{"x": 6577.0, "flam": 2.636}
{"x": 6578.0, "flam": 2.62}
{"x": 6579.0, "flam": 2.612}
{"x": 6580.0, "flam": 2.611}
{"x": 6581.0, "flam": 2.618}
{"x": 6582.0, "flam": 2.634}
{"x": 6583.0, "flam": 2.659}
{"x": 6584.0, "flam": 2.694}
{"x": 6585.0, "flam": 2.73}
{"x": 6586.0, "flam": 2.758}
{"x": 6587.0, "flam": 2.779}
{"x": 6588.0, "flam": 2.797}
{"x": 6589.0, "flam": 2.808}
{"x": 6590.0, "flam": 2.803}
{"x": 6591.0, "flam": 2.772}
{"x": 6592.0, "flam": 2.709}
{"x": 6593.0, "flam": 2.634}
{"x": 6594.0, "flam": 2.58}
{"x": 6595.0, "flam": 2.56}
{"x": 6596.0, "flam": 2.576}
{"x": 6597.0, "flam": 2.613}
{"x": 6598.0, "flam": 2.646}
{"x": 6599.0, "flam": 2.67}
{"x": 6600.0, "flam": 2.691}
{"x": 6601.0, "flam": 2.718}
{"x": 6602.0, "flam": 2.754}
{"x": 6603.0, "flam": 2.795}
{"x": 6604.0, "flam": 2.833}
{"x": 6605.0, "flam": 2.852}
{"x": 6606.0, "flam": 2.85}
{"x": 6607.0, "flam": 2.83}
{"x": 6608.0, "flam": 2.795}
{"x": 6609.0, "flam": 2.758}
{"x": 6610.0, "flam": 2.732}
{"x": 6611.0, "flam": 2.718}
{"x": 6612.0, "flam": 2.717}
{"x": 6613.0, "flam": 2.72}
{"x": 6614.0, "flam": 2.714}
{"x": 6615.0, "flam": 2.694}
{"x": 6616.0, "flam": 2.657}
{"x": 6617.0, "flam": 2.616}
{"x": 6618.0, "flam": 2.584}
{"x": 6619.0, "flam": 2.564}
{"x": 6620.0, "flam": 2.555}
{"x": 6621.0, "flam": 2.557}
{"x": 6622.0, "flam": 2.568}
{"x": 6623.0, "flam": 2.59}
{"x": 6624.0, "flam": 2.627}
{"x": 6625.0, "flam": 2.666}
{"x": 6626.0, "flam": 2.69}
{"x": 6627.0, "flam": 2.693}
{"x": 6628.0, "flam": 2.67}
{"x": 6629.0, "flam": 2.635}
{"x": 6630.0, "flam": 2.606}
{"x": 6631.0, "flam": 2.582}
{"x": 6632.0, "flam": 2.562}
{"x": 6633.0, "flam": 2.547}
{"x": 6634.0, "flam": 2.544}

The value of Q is 0.3 AA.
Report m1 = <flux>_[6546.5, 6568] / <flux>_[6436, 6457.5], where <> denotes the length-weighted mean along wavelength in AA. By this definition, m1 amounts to 1.0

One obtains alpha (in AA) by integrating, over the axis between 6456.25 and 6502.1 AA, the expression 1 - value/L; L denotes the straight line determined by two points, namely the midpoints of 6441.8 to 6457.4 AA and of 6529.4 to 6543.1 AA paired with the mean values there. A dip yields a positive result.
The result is 0.0 AA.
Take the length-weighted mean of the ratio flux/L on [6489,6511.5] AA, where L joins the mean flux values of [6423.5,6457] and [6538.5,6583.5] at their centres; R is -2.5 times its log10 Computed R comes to 0.03 mag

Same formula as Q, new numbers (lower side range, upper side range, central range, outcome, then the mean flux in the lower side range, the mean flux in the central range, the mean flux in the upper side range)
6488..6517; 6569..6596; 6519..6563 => -1.17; 2.67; 2.75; 2.7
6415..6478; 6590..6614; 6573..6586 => 0.26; 2.71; 2.66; 2.72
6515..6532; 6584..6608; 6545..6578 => 0.46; 2.8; 2.73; 2.73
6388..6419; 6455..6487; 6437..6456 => 0.56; 2.74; 2.65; 2.73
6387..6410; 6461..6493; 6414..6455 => 0.70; 2.75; 2.7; 2.74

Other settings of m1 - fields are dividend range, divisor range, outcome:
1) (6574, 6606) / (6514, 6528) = 0.96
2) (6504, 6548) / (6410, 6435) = 1.00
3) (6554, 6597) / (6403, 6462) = 1.00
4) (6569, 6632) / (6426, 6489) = 0.99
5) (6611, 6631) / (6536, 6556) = 0.96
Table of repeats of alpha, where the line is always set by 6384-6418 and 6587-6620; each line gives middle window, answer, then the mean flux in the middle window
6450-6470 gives 0.3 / 2.69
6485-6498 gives 0.4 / 2.65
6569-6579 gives 0.0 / 2.71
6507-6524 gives -0.4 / 2.79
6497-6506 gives 0.5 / 2.56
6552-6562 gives -0.5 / 2.85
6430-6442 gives 0.4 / 2.65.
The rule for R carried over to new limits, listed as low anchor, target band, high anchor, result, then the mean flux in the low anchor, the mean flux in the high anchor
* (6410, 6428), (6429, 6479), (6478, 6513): -0.01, 2.72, 2.66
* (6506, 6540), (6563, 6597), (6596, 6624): 0.02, 2.76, 2.69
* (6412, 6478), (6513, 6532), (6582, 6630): -0.04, 2.71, 2.69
